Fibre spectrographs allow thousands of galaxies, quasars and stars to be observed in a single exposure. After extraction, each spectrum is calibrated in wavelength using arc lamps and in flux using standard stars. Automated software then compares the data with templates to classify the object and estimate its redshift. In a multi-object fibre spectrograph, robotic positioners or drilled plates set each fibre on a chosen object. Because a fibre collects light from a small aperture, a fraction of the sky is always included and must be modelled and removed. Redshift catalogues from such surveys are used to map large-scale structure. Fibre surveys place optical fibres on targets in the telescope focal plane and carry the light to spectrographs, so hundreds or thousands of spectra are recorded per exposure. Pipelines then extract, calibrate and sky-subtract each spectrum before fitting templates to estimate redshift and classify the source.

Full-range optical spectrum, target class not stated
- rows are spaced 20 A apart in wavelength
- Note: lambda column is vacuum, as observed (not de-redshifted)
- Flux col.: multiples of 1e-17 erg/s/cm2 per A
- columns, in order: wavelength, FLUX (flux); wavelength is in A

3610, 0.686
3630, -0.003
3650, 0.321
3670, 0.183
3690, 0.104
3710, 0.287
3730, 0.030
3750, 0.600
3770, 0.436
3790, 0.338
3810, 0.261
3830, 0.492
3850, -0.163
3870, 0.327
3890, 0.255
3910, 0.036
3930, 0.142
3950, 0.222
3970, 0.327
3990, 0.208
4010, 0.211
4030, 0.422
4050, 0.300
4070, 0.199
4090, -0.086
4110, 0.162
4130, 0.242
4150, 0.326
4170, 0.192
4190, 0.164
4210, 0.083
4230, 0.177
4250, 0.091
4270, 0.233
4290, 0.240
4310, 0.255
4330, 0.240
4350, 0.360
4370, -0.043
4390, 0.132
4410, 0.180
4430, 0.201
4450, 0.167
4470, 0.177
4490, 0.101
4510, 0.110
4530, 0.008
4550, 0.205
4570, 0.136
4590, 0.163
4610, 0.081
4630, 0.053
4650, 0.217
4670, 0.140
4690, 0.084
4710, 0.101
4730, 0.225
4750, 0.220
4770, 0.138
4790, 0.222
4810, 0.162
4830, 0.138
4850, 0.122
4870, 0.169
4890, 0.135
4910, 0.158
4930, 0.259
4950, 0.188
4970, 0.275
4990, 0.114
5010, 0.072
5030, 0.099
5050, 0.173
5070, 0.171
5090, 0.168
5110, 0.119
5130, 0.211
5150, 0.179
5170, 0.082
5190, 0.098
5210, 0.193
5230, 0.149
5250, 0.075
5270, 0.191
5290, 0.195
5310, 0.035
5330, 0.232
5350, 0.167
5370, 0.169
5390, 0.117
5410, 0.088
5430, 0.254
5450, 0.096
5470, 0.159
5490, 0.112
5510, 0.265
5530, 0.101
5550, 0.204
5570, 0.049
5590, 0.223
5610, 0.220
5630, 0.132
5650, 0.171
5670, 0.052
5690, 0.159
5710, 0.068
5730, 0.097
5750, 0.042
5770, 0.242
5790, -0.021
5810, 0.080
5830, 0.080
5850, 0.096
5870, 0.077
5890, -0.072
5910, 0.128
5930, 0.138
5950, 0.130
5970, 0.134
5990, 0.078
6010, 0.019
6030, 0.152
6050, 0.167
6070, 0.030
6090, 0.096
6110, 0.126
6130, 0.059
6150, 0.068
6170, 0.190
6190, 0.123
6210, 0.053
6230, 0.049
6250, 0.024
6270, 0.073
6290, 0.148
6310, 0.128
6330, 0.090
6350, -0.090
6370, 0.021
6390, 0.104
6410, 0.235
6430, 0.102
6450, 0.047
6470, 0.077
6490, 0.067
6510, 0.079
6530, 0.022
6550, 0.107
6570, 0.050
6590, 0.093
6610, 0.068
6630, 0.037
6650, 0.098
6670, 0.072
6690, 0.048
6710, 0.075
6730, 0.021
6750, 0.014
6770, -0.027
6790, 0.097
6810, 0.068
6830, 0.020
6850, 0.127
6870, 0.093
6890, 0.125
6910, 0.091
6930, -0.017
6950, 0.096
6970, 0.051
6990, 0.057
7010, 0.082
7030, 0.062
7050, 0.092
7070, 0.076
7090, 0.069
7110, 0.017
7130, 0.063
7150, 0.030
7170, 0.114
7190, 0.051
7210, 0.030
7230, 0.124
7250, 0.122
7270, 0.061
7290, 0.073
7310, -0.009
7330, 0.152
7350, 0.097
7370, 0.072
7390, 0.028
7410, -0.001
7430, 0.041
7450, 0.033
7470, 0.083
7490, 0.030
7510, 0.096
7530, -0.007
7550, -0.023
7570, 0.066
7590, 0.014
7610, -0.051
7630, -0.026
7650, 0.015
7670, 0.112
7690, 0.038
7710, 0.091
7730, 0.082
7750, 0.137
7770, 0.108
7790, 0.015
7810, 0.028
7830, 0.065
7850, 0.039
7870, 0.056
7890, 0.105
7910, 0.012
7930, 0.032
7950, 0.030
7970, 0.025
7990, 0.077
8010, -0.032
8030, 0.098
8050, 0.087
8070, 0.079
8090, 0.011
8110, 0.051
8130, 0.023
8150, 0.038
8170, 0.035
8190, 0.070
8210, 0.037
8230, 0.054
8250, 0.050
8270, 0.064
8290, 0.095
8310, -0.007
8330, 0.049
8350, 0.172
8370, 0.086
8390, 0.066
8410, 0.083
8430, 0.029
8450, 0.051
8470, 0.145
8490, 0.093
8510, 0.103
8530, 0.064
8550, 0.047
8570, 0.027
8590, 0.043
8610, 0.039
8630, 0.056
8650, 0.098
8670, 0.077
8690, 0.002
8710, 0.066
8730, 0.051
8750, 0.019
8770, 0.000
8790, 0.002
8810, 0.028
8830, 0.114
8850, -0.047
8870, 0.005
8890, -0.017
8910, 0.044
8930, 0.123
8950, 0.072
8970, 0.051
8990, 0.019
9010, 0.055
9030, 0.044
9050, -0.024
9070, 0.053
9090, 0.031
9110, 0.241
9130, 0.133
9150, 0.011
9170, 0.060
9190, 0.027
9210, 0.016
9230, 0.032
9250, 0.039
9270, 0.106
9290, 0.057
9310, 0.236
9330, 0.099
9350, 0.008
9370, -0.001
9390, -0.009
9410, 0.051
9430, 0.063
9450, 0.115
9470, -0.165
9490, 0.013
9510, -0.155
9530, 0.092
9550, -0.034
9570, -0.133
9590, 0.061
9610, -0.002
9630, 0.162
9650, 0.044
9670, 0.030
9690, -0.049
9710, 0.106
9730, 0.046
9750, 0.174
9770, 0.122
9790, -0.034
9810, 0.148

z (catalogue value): 1.44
